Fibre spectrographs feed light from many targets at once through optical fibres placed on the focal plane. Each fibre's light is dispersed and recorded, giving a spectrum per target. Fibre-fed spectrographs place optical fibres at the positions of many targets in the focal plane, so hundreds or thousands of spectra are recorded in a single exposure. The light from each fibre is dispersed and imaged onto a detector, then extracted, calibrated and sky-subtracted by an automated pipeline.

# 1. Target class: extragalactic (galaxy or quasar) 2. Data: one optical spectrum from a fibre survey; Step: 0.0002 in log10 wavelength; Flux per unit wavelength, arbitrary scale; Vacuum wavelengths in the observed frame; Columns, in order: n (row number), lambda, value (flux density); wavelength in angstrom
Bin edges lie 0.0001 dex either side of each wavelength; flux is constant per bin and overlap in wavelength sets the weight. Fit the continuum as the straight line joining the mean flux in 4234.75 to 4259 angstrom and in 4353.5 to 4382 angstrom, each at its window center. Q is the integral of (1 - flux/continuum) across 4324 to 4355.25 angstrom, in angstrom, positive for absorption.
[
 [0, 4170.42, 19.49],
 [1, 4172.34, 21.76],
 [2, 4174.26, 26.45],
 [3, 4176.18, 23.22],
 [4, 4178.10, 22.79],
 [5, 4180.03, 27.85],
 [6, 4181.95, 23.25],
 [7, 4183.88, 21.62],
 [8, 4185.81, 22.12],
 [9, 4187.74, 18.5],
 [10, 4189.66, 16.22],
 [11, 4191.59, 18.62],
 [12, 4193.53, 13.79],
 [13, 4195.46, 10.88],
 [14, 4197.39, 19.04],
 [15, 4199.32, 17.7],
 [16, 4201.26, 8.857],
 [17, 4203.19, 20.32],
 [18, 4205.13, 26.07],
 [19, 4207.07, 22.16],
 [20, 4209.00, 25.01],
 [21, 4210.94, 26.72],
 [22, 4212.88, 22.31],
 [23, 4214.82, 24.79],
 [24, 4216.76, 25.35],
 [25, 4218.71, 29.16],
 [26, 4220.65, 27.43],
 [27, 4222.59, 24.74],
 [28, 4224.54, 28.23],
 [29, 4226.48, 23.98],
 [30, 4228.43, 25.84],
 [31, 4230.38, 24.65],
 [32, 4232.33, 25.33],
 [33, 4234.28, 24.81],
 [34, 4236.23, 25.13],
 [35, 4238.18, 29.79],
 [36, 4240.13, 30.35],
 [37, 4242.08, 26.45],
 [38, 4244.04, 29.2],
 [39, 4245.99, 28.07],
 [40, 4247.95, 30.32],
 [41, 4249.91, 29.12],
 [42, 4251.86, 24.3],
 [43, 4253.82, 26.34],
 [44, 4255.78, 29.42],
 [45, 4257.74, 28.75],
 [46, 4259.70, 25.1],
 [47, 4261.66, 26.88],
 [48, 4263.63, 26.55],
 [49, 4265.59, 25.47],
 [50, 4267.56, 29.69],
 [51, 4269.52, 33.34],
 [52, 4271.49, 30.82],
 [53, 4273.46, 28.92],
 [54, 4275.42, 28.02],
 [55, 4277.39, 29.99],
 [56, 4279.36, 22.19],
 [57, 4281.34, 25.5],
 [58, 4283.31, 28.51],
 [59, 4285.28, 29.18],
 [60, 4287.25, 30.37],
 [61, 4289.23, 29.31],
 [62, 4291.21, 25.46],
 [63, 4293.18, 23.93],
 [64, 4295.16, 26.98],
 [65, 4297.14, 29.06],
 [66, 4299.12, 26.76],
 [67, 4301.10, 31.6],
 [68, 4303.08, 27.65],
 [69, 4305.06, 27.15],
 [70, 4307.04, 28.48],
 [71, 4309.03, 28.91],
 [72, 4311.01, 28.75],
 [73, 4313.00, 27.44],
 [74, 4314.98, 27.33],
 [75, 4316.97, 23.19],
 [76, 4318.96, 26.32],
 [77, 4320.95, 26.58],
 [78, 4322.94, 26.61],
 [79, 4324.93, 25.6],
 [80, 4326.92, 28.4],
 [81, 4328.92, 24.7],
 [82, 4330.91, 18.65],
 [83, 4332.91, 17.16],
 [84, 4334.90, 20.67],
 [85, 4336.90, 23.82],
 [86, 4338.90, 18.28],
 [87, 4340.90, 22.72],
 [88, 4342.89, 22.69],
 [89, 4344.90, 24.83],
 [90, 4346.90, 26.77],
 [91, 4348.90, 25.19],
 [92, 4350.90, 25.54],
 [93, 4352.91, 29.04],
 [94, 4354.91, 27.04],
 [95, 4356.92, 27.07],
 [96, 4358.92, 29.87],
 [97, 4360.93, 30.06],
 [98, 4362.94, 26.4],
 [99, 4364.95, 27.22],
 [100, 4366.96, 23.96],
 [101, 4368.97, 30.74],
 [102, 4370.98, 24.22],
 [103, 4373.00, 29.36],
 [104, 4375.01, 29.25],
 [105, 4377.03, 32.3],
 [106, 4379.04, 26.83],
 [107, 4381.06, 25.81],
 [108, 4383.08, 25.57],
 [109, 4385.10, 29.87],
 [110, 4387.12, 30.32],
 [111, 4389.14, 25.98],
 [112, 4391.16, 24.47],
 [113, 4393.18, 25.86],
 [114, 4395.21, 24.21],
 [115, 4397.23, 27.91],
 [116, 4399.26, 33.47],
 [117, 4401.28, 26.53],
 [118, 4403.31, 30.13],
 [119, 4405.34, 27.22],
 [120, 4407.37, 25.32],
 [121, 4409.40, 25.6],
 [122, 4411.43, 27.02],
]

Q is 4.7 angstrom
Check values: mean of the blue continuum 28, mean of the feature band 23.7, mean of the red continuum 27.9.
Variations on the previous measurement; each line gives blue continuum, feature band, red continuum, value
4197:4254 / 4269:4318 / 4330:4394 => -4.6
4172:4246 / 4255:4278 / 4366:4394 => -3.6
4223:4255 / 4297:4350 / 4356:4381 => 4.5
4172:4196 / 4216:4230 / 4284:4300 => -1.9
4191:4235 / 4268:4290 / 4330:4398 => -4.4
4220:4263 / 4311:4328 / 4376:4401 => 0.5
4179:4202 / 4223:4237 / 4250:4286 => -1.4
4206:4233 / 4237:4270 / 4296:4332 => -2.8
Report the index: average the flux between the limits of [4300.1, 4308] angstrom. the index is 28.7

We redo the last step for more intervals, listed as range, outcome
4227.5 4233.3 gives 25.3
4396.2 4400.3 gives 30.7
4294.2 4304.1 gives 28.4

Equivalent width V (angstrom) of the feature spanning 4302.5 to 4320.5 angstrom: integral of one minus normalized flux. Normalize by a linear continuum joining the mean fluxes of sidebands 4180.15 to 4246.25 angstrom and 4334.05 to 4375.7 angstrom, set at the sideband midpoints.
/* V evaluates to -1.5 angstrom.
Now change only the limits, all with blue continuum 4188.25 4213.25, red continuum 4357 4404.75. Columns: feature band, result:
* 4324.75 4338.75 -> 1.7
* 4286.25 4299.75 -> -2.3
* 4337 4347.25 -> 1.2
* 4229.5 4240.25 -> -3.0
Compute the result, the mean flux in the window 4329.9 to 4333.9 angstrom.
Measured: 17.9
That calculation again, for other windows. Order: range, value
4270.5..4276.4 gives 29.3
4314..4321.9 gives 25.8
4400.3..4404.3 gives 28.3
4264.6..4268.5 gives 27.5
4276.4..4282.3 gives 25.9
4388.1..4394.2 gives 25.5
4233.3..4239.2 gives 26.6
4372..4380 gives 29.5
